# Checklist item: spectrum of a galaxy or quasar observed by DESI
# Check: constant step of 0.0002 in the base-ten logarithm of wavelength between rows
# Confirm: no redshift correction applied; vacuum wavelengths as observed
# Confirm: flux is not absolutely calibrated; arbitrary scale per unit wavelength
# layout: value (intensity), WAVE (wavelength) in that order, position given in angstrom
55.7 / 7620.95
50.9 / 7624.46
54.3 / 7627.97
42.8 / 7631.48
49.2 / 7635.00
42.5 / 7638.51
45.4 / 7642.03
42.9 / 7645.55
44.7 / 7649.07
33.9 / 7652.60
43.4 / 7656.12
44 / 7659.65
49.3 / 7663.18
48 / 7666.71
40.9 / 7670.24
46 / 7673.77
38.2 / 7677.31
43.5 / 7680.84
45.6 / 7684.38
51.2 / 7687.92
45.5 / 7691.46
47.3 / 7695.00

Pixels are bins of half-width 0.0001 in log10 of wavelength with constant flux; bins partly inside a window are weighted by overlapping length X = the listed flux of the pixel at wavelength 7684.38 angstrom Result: 45.6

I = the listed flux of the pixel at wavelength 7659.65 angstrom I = 44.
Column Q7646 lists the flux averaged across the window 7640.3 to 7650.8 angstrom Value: 44.3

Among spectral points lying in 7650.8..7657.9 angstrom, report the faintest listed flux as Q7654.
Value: 33.9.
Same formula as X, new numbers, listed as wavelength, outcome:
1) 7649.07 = 44.7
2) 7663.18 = 49.3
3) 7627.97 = 54.3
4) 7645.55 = 42.9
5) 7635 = 49.2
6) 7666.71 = 48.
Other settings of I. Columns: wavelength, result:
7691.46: 45.5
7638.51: 42.5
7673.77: 46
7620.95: 55.7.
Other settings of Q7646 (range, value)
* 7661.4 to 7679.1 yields 44.5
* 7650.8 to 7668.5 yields 43.7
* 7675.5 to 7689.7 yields 44.6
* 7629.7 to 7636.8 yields 46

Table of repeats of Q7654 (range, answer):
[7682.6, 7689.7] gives 45.6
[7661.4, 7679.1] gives 38.2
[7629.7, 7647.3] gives 42.5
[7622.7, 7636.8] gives 42.8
